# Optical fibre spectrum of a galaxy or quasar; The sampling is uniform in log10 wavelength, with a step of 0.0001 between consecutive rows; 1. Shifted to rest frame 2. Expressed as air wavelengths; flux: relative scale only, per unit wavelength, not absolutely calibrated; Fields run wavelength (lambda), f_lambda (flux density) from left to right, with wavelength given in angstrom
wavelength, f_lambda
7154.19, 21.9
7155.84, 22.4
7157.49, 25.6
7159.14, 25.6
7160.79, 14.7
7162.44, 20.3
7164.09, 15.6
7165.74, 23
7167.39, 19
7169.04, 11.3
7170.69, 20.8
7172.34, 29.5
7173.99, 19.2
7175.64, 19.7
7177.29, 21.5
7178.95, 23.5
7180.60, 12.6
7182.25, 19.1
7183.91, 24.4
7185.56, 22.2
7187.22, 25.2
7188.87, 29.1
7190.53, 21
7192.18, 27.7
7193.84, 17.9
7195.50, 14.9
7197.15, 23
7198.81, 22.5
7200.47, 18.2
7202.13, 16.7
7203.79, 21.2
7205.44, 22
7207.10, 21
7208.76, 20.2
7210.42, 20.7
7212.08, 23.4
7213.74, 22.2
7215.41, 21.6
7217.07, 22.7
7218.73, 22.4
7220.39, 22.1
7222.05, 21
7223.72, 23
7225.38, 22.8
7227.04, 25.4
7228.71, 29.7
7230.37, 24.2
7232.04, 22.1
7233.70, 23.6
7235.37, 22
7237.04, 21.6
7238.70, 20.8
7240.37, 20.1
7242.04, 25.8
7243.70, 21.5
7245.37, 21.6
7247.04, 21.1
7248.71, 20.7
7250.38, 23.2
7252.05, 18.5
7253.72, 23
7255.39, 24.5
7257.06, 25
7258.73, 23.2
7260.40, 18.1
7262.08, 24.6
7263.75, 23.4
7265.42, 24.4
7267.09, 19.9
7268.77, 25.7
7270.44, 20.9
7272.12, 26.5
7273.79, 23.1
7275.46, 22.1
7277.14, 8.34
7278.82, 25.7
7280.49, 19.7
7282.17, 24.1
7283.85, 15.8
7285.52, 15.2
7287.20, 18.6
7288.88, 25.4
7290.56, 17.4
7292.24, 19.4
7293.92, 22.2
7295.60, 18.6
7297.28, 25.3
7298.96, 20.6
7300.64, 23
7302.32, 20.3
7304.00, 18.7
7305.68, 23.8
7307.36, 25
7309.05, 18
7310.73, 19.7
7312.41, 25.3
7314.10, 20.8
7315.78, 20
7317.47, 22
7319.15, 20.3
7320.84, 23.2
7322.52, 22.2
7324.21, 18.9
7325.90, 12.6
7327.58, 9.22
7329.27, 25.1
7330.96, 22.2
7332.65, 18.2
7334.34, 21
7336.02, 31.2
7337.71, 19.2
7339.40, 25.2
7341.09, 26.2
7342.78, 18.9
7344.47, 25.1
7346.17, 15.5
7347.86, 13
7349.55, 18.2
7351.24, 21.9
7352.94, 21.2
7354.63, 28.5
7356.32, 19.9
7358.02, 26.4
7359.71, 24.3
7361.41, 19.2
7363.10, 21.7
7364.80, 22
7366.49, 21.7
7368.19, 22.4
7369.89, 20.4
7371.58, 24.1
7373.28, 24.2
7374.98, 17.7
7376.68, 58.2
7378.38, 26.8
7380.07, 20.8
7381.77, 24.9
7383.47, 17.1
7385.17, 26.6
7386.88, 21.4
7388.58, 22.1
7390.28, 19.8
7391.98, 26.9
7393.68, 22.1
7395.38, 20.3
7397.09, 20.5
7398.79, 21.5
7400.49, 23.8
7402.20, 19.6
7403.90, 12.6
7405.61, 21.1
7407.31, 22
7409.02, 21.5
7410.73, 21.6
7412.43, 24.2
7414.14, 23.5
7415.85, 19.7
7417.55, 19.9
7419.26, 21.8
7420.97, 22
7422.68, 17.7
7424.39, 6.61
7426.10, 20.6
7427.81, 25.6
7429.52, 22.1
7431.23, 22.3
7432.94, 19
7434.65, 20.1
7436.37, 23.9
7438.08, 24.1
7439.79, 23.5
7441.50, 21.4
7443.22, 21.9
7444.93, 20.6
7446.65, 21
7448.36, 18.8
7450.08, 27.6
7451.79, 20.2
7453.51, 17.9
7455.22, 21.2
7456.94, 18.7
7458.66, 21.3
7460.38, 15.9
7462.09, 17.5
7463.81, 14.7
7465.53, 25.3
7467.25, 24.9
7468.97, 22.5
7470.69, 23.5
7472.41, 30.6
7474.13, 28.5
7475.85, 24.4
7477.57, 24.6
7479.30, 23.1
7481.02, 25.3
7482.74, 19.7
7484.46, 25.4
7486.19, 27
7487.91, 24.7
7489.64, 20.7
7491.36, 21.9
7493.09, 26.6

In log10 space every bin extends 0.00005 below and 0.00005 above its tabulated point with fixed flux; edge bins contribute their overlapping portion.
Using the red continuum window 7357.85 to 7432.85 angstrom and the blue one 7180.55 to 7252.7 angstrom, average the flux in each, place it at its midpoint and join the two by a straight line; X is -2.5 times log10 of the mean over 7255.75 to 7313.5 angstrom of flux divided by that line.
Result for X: 0.03 mag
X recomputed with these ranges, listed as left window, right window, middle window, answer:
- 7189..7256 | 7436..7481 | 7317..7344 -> 0.06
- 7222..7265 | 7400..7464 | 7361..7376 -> -0.04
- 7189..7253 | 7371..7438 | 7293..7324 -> 0.03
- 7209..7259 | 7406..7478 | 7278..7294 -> 0.11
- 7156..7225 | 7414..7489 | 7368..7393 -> -0.15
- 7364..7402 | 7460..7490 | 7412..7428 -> 0.19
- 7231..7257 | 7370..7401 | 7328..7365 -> 0.09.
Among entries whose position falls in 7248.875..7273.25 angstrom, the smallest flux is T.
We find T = 18.1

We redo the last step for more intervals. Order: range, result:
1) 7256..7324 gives 8.34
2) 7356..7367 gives 19.2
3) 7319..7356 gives 9.22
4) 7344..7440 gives 6.61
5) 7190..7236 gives 14.9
